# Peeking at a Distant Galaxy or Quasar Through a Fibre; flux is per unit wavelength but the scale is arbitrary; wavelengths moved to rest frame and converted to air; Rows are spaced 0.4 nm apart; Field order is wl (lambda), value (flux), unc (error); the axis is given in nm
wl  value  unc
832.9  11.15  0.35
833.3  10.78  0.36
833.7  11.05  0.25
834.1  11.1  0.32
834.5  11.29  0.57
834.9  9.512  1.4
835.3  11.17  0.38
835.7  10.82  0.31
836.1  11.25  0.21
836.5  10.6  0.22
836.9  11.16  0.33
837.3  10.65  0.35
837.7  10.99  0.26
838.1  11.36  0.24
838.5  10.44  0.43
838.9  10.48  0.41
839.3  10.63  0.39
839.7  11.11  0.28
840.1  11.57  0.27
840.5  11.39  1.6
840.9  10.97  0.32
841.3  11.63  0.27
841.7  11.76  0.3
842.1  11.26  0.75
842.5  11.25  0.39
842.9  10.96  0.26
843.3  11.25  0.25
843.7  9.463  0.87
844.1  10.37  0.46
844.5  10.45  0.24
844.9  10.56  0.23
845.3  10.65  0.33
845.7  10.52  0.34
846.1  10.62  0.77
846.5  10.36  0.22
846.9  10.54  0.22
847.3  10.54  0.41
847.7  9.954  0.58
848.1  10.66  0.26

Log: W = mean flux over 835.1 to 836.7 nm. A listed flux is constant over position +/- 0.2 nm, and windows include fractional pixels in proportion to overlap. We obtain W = 11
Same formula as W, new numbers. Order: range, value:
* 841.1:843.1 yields 11.4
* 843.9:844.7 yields 10.4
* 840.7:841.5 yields 11.3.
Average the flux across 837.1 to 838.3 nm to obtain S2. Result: 11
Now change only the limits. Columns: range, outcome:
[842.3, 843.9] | 10.7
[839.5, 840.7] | 11.4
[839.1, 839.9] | 10.9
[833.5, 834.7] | 11.1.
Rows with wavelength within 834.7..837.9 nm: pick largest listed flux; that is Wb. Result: 11.25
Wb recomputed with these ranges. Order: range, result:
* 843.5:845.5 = 10.65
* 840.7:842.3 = 11.76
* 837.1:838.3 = 11.36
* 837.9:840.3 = 11.57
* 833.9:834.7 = 11.29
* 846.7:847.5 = 10.54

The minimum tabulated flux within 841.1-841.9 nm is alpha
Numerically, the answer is 11.63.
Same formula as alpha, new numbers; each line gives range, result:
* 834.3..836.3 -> 9.512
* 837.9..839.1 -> 10.44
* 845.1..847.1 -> 10.36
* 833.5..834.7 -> 11.05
